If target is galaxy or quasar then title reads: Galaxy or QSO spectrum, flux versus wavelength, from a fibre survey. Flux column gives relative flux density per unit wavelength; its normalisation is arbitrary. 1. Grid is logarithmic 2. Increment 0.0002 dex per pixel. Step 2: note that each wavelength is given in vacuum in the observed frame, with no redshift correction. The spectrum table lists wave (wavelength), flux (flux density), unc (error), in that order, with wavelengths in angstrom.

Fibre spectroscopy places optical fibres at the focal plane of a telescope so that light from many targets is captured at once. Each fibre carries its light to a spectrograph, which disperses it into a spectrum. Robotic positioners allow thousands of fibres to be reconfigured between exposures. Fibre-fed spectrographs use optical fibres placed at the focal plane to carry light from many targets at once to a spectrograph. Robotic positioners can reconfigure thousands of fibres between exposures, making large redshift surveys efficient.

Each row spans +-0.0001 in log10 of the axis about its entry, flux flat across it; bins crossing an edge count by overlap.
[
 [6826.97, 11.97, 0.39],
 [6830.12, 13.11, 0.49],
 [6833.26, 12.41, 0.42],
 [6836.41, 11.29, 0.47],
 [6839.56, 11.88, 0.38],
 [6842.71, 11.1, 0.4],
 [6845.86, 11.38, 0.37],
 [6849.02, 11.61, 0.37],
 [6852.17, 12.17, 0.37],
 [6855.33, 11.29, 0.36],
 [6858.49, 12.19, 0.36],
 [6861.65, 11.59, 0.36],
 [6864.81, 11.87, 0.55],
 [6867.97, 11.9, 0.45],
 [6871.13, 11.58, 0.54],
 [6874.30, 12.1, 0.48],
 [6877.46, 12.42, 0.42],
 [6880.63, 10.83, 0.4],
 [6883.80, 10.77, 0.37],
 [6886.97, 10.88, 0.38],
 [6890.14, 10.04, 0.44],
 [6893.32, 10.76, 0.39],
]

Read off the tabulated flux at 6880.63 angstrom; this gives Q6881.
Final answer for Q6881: 10.83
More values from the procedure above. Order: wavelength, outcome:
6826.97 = 11.97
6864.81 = 11.87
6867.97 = 11.9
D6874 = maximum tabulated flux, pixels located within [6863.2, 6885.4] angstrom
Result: 12.42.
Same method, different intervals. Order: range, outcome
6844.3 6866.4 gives 12.19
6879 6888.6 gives 10.88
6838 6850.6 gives 11.88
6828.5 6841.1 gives 13.11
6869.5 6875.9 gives 12.1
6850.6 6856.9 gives 12.17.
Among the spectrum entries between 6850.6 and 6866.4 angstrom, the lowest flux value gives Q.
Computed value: 11.29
